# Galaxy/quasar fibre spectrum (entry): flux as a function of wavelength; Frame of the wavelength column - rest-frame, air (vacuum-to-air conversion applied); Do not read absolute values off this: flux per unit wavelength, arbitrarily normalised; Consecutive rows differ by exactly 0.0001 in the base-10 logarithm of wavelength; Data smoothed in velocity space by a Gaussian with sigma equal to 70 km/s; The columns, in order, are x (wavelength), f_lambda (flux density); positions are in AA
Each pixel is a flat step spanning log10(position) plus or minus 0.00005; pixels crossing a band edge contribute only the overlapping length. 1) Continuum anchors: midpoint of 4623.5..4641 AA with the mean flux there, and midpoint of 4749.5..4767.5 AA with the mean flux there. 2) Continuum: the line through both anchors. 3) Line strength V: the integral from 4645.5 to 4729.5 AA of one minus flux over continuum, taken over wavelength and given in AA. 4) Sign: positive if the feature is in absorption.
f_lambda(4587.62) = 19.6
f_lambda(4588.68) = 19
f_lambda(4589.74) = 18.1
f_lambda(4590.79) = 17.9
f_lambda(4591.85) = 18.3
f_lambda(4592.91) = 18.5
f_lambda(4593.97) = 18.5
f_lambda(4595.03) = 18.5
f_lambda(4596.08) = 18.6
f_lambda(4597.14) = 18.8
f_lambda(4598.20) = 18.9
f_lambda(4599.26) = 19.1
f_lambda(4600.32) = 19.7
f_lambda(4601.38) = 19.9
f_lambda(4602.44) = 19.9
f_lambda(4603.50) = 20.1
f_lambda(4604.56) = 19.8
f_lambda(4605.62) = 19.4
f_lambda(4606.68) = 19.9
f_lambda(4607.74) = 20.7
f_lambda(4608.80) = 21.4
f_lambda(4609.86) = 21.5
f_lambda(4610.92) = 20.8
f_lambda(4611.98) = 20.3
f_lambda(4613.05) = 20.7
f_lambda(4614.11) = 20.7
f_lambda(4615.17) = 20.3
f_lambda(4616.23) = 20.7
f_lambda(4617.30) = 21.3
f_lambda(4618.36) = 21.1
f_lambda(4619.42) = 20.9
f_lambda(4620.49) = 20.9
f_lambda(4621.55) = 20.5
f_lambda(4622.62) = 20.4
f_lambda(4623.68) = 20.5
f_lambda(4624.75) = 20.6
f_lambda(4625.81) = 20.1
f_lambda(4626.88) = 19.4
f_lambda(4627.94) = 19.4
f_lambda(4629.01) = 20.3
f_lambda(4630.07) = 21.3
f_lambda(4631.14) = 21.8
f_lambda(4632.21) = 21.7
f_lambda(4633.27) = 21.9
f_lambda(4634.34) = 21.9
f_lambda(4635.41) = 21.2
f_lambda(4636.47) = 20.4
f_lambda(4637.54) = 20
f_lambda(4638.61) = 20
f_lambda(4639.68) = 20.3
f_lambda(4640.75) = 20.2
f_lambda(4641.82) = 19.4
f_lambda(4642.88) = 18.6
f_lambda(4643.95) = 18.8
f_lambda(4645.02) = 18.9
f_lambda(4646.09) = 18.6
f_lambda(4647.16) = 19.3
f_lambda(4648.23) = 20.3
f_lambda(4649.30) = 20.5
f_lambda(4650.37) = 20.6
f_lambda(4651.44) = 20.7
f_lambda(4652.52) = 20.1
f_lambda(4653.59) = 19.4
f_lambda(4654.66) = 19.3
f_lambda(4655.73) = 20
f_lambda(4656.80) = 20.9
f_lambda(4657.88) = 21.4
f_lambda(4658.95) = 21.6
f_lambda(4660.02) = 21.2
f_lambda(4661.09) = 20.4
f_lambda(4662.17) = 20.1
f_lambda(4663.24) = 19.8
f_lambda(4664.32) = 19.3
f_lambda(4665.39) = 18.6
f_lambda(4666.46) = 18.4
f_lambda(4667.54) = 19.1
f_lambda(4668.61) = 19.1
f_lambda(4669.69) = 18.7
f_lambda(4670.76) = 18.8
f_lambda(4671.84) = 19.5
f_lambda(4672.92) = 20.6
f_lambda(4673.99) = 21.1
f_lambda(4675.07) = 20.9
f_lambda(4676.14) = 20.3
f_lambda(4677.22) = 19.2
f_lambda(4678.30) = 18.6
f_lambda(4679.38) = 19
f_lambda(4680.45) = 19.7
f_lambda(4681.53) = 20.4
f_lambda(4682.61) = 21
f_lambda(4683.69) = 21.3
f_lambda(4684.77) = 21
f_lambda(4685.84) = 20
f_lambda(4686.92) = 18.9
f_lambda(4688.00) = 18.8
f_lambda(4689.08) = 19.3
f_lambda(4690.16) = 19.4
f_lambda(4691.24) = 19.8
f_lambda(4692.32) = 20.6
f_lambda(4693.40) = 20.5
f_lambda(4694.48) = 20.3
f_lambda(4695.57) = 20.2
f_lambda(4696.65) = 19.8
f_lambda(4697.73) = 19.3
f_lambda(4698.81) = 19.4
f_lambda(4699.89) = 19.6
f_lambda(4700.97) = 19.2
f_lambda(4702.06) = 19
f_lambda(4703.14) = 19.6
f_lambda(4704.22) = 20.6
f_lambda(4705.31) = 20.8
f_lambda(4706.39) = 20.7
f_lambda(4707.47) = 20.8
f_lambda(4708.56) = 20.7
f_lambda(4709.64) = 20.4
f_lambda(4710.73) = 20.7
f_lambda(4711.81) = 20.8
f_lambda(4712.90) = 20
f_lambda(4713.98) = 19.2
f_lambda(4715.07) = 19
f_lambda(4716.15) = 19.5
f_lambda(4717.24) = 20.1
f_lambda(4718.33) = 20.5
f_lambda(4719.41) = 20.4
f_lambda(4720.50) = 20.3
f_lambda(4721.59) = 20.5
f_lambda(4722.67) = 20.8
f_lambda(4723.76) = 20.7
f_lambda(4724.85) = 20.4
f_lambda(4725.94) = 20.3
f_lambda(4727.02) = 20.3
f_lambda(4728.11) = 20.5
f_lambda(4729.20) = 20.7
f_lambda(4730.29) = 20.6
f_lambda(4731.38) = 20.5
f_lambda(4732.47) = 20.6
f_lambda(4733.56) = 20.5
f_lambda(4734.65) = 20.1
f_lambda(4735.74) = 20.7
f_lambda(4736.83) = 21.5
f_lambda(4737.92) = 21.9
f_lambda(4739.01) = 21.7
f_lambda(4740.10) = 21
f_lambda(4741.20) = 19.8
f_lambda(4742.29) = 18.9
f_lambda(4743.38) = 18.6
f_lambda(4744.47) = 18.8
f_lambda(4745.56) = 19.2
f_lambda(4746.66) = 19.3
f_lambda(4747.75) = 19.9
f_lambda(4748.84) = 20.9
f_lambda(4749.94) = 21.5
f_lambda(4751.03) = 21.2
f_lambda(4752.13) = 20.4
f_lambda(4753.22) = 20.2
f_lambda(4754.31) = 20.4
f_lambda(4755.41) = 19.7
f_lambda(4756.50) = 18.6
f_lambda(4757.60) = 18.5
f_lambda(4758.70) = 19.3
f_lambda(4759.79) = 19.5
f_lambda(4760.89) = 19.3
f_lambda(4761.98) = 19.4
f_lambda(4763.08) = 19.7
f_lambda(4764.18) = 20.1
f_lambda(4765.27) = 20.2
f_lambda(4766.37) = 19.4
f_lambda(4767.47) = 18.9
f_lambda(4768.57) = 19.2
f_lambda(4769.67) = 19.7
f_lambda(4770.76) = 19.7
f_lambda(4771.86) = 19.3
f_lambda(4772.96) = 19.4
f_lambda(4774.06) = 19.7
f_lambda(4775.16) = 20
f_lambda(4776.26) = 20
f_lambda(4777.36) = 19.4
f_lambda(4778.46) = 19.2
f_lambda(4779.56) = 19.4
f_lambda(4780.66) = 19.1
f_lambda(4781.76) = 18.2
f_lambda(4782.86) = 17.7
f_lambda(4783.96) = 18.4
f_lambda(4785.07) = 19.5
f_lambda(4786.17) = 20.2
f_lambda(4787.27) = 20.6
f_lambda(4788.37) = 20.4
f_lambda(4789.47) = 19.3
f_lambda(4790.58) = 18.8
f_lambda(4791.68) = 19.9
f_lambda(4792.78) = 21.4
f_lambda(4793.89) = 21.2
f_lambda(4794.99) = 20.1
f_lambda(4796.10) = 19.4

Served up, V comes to 1.1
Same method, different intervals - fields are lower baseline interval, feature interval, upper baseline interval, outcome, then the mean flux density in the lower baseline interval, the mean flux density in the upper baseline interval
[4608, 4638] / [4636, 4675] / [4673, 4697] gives 1.0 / 20.8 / 20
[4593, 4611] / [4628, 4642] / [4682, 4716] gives -0.7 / 19.7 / 20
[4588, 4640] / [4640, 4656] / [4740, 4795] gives 0.3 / 20.1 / 19.6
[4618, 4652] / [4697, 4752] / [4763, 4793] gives -1.2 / 20.3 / 19.5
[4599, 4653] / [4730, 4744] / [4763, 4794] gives -0.5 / 20.3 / 19.6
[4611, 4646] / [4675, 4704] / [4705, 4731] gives 0.8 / 20.4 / 20.4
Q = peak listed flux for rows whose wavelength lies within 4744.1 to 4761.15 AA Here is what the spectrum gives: 21.5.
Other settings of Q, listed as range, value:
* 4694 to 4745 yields 21.9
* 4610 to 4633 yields 21.8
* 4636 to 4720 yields 21.6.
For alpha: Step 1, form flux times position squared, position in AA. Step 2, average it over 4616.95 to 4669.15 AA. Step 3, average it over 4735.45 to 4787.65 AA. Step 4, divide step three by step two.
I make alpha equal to 1.0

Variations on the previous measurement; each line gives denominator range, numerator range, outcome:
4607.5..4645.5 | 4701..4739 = 1.03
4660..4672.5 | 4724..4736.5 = 1.09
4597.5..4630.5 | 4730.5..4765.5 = 1.04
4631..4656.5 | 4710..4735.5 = 1.04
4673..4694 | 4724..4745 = 1.04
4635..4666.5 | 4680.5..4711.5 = 1.03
